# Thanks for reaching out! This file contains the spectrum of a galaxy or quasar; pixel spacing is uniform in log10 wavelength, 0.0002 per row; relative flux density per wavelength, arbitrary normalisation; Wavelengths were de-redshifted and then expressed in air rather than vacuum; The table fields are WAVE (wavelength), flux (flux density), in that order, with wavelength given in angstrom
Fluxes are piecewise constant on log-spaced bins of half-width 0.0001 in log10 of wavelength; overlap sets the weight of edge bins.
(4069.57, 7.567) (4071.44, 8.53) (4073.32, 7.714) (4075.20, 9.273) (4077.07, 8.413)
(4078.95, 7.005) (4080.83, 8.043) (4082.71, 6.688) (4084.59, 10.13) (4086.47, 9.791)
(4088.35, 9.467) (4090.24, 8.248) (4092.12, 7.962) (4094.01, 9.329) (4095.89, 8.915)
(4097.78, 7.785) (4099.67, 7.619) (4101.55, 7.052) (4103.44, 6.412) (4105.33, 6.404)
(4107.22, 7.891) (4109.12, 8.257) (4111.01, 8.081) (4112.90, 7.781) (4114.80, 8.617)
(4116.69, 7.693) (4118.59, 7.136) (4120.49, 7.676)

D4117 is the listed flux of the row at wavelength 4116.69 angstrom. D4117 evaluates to 7.693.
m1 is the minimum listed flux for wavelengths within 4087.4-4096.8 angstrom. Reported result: 7.962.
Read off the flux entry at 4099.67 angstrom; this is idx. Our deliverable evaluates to 7.619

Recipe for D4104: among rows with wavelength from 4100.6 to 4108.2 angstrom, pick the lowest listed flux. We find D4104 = 6.404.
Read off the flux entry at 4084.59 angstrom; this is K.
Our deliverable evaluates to 10.13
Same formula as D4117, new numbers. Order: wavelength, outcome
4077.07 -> 8.413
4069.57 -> 7.567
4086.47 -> 9.791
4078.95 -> 7.005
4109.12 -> 8.257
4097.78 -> 7.785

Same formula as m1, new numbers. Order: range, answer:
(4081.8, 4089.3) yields 6.688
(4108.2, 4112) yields 8.081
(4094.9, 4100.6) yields 7.619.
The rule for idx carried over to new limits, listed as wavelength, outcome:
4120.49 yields 7.676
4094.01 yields 9.329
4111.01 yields 8.081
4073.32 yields 7.714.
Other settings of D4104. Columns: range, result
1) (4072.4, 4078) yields 7.714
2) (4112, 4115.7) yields 7.781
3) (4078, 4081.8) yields 7.005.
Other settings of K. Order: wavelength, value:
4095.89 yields 8.915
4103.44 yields 6.412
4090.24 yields 8.248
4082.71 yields 6.688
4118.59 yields 7.136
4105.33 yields 6.404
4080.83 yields 8.043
